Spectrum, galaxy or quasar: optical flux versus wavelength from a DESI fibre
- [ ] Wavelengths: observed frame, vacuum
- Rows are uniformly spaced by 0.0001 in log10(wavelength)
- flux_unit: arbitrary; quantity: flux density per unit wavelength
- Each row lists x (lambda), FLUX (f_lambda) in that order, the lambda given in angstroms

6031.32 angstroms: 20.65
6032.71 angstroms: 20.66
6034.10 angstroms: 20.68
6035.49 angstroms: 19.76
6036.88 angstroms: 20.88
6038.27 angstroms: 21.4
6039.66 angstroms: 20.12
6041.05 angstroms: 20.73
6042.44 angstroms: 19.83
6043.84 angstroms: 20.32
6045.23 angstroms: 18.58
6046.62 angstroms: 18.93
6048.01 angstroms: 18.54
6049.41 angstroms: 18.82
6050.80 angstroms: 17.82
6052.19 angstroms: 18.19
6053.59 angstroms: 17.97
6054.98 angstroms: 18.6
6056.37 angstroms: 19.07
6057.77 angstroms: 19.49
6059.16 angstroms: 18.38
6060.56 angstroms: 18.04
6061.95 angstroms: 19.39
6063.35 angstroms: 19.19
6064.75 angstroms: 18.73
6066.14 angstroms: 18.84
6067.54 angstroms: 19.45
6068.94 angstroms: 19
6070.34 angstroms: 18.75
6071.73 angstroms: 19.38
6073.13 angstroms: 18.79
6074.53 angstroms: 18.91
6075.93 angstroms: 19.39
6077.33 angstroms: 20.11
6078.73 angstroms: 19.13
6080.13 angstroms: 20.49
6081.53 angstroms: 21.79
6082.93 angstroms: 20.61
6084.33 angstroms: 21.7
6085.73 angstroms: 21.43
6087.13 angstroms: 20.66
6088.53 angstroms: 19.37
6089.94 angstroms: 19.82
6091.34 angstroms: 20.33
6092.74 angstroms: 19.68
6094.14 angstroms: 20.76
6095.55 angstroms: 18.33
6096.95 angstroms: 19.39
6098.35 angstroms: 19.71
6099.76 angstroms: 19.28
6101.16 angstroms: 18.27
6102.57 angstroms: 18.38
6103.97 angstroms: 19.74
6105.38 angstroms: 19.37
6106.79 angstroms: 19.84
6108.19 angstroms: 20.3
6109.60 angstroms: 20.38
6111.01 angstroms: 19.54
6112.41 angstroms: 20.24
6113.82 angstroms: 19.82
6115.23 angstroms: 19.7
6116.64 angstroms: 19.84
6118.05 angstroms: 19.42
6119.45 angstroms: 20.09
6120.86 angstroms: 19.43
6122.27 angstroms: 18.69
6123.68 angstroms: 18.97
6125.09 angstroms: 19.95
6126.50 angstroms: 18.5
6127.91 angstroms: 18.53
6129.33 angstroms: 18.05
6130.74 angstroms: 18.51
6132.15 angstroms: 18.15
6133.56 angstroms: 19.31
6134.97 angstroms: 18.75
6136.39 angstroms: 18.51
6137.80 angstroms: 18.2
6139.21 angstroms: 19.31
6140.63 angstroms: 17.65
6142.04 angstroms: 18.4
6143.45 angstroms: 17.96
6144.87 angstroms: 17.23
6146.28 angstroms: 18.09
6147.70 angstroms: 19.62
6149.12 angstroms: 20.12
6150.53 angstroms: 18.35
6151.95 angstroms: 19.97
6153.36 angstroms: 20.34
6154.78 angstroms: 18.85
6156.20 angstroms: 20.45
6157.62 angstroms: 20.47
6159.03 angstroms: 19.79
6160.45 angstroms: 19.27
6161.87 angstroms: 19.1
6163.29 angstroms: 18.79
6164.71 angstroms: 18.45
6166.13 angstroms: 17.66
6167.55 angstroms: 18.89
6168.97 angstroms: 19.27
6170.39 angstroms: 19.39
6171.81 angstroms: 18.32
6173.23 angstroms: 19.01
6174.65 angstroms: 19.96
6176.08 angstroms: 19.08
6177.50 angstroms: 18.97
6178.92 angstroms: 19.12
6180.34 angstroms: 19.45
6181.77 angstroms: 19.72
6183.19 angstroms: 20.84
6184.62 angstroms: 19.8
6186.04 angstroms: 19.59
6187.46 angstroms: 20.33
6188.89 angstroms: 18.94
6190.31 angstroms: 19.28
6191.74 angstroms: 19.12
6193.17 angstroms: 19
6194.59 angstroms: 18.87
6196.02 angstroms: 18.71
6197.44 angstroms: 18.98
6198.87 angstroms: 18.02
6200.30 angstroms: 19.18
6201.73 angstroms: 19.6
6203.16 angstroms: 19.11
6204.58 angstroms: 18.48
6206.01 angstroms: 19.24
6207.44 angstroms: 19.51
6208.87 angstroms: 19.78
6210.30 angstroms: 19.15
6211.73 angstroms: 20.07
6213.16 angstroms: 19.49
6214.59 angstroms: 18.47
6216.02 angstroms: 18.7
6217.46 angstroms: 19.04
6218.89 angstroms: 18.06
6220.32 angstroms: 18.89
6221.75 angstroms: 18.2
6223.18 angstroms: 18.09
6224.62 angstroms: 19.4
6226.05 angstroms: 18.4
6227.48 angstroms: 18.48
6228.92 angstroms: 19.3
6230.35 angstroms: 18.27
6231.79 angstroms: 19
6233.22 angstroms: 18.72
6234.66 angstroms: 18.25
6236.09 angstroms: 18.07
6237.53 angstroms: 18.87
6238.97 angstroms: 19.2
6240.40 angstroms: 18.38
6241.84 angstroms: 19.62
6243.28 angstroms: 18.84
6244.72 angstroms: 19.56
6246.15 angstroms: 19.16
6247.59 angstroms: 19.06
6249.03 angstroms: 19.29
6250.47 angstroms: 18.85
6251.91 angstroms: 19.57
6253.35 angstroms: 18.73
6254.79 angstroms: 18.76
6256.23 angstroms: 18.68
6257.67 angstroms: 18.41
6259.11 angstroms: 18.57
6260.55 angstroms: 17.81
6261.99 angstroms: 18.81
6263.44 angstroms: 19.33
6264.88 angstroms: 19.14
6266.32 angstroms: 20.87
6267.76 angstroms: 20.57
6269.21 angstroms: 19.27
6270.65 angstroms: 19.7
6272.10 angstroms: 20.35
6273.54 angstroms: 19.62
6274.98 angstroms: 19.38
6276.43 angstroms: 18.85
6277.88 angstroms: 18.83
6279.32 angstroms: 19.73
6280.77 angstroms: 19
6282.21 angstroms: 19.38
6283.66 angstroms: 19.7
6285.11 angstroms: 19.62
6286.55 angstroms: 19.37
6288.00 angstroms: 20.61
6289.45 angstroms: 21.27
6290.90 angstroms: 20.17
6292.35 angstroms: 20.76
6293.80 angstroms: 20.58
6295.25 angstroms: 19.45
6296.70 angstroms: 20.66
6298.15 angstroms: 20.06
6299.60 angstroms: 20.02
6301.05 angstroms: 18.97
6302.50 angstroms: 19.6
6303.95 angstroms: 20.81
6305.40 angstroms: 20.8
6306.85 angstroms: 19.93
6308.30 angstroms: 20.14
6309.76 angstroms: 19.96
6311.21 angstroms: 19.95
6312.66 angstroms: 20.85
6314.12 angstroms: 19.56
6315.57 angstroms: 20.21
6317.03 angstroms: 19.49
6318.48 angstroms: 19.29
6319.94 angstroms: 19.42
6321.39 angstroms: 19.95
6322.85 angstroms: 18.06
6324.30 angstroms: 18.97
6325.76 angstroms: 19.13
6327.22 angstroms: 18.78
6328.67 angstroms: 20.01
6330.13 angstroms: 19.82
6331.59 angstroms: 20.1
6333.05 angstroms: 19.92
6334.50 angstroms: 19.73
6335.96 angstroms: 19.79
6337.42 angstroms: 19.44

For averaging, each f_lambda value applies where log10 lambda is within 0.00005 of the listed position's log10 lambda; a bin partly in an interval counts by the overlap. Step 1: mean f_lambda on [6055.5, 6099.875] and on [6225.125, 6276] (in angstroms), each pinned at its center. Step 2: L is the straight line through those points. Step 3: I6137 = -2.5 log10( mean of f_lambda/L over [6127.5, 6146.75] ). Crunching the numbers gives 0.06 mag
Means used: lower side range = 19.6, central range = 18.3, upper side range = 19.1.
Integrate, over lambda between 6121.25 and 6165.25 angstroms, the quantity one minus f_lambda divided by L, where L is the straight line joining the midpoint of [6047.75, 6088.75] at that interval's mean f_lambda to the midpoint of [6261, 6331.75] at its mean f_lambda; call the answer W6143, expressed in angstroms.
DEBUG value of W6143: 1.3 angstroms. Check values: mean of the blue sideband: 19.3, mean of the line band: 18.9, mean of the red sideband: 19.8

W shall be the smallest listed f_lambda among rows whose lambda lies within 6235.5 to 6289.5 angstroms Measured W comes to 17.81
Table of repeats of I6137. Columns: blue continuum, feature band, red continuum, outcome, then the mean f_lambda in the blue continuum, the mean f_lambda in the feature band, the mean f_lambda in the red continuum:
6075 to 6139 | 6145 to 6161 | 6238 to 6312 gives 0.00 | 19.6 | 19.5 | 19.6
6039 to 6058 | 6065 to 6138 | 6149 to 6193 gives -0.02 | 19.1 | 19.5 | 19.4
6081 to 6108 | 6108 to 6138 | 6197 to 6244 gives 0.03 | 19.9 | 19.2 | 18.9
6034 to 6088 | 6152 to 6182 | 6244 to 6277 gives 0.01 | 19.5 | 19.3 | 19.2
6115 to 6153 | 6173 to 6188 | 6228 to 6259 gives -0.04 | 18.9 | 19.6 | 18.9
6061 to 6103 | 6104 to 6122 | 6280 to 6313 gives -0.01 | 19.6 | 19.8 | 20.1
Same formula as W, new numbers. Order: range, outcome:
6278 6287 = 19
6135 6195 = 17.23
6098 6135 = 18.05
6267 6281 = 18.83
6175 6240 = 18.02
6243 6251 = 18.84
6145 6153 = 18.09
